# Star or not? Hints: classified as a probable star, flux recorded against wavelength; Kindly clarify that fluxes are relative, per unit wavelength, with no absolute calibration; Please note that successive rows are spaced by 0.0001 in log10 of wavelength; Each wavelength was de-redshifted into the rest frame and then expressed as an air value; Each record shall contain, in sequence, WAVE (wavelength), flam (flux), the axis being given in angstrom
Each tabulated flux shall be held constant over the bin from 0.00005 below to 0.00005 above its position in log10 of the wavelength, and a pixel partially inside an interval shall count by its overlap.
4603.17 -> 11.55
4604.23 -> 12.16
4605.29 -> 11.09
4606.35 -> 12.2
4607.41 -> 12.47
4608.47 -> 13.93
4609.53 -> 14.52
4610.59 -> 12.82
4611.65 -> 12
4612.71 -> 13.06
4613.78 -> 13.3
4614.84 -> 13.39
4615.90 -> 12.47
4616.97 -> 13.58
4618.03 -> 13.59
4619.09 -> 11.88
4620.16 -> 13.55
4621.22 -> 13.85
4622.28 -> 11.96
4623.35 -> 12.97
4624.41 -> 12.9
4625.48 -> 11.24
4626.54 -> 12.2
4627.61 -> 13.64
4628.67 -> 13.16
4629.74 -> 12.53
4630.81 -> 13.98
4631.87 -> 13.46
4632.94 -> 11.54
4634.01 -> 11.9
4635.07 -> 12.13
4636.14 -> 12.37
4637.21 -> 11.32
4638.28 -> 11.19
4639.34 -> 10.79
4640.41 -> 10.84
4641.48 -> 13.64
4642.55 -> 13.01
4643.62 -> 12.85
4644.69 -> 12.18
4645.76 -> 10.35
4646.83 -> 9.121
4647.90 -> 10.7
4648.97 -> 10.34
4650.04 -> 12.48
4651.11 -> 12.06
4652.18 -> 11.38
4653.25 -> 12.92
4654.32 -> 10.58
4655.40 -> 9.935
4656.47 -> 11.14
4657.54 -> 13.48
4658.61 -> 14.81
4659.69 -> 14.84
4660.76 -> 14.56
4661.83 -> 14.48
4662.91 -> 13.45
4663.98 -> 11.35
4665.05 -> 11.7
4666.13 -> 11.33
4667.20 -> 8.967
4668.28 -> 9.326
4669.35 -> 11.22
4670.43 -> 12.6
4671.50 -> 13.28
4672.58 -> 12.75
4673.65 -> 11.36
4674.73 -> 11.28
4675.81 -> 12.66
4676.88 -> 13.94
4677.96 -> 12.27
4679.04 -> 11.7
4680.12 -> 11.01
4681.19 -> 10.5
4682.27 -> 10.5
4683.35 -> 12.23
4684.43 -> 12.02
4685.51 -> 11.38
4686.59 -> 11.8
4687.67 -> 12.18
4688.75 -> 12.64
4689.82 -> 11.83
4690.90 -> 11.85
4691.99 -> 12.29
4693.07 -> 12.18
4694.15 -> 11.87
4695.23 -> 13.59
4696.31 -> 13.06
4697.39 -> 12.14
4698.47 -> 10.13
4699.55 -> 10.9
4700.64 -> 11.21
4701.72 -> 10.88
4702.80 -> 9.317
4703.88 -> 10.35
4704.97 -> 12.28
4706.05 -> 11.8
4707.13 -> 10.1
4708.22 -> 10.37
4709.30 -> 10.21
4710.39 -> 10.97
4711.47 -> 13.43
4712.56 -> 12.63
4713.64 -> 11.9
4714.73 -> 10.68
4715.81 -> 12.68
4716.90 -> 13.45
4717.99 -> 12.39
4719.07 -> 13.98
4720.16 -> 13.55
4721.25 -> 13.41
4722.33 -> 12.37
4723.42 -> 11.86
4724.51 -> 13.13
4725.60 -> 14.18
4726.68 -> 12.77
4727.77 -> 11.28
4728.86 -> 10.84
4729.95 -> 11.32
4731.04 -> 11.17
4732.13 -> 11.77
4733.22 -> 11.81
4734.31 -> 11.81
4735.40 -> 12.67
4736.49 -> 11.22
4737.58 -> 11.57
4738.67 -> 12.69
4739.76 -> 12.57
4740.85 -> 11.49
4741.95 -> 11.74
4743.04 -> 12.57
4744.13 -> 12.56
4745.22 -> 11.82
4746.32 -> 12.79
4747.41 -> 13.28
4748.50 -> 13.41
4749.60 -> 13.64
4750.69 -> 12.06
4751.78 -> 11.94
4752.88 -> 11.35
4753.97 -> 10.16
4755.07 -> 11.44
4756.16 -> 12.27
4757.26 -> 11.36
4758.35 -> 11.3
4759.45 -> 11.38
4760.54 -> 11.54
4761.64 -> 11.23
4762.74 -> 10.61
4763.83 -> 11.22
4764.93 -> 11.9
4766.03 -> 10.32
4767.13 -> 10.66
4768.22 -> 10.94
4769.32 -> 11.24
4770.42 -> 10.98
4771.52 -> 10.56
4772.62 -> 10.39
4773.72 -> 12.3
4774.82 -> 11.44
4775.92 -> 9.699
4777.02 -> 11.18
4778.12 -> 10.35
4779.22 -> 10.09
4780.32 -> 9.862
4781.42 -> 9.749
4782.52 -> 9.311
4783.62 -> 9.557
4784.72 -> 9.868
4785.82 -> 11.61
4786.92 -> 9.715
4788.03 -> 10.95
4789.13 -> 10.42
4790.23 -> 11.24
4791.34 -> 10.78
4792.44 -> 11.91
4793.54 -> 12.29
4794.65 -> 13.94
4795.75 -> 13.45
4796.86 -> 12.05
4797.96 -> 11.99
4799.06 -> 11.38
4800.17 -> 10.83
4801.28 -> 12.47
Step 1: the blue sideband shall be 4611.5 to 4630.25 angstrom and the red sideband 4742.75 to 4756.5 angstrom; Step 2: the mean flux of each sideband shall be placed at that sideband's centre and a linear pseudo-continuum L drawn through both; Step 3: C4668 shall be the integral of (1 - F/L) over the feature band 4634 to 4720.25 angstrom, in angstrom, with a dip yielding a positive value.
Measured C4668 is 5.1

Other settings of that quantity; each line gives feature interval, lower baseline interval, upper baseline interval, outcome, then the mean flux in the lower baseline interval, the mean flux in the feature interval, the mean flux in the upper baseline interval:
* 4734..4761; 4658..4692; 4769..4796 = -1.8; 12.1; 12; 10.9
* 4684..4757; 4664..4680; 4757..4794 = -4.5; 11.7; 12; 10.8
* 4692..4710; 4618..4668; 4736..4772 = 1.0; 12.2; 11.3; 11.7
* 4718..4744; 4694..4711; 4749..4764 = -2.0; 11.2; 12.3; 11.6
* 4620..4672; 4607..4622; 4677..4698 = 2.1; 13.2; 12.1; 12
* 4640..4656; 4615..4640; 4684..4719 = 1.1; 12.5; 11.5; 11.7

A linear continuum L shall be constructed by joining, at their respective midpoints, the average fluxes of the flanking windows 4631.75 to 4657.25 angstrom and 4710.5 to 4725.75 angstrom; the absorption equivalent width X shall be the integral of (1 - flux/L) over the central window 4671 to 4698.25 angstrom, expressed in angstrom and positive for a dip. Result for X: 0.3 angstrom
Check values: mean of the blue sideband 11.6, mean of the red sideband 12.7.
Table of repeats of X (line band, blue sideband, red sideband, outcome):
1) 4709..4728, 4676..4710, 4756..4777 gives -1.89 angstrom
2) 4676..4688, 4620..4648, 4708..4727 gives 0.55 angstrom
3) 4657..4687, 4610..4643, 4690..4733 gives 0.13 angstrom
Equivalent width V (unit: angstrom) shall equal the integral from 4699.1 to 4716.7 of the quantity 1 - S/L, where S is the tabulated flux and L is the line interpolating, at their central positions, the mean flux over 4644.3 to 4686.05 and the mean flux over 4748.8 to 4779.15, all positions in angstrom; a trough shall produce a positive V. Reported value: 0.5 angstrom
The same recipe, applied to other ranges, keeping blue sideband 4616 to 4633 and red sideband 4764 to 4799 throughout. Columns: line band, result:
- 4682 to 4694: 0.2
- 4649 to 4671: 0.7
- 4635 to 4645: 0.5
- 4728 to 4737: 0.0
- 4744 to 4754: -0.9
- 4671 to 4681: 0.1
